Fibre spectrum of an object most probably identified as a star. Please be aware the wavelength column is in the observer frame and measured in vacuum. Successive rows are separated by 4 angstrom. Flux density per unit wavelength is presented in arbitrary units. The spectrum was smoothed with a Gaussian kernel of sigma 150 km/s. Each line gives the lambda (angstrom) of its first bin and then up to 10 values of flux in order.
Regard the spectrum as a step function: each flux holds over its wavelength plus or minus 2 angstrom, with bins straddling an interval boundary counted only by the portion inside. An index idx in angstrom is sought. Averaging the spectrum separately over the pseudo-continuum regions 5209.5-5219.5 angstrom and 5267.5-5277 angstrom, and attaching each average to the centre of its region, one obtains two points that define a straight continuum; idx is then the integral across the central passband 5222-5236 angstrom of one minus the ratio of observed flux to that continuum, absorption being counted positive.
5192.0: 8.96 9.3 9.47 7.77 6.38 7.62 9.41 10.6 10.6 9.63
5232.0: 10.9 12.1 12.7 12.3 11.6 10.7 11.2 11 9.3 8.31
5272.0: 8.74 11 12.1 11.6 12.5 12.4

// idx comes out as -2.7 angstrom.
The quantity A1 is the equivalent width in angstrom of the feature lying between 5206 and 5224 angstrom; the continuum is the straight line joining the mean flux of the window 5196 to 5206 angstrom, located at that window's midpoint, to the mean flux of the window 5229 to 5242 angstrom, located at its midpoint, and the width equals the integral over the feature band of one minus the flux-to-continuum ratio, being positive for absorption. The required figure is 2.3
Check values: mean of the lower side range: 8.76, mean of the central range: 8.74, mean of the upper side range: 11.7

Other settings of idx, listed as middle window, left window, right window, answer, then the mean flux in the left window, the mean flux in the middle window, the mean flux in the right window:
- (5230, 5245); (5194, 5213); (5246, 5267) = -3.4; 8.13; 12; 10.6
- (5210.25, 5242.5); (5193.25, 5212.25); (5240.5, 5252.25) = -1.0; 8.19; 10.5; 11.8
